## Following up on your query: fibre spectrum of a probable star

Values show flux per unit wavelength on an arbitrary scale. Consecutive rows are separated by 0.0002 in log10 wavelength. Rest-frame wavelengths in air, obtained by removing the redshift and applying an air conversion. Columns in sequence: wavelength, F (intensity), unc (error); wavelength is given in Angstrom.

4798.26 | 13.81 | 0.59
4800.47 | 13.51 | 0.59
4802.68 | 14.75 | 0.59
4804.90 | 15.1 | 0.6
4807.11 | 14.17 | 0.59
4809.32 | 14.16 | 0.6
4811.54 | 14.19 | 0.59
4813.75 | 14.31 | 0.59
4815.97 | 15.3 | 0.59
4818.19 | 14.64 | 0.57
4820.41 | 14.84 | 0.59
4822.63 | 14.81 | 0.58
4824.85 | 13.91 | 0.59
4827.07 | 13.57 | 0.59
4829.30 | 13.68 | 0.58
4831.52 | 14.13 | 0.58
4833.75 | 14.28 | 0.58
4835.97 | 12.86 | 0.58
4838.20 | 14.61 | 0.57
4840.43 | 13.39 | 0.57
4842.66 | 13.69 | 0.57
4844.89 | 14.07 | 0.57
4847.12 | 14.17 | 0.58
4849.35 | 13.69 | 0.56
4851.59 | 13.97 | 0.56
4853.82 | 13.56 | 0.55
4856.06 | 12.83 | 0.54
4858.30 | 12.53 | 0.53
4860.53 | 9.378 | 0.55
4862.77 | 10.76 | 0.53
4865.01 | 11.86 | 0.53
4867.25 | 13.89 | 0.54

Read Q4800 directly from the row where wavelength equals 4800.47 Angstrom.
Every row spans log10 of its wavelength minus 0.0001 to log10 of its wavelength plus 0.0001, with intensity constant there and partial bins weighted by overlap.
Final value 13.51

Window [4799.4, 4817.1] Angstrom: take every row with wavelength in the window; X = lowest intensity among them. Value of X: 13.51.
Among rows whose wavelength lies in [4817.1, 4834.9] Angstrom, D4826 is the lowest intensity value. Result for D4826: 13.57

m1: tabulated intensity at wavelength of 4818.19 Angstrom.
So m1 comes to 14.64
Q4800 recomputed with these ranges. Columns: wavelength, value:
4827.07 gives 13.57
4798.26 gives 13.81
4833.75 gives 14.28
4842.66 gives 13.69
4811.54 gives 14.19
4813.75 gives 14.31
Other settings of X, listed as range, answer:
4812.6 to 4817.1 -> 14.31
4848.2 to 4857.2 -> 12.83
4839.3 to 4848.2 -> 13.39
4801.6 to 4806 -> 14.75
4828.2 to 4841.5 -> 12.86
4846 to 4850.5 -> 13.69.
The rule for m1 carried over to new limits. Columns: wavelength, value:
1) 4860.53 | 9.378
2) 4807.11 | 14.17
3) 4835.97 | 12.86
